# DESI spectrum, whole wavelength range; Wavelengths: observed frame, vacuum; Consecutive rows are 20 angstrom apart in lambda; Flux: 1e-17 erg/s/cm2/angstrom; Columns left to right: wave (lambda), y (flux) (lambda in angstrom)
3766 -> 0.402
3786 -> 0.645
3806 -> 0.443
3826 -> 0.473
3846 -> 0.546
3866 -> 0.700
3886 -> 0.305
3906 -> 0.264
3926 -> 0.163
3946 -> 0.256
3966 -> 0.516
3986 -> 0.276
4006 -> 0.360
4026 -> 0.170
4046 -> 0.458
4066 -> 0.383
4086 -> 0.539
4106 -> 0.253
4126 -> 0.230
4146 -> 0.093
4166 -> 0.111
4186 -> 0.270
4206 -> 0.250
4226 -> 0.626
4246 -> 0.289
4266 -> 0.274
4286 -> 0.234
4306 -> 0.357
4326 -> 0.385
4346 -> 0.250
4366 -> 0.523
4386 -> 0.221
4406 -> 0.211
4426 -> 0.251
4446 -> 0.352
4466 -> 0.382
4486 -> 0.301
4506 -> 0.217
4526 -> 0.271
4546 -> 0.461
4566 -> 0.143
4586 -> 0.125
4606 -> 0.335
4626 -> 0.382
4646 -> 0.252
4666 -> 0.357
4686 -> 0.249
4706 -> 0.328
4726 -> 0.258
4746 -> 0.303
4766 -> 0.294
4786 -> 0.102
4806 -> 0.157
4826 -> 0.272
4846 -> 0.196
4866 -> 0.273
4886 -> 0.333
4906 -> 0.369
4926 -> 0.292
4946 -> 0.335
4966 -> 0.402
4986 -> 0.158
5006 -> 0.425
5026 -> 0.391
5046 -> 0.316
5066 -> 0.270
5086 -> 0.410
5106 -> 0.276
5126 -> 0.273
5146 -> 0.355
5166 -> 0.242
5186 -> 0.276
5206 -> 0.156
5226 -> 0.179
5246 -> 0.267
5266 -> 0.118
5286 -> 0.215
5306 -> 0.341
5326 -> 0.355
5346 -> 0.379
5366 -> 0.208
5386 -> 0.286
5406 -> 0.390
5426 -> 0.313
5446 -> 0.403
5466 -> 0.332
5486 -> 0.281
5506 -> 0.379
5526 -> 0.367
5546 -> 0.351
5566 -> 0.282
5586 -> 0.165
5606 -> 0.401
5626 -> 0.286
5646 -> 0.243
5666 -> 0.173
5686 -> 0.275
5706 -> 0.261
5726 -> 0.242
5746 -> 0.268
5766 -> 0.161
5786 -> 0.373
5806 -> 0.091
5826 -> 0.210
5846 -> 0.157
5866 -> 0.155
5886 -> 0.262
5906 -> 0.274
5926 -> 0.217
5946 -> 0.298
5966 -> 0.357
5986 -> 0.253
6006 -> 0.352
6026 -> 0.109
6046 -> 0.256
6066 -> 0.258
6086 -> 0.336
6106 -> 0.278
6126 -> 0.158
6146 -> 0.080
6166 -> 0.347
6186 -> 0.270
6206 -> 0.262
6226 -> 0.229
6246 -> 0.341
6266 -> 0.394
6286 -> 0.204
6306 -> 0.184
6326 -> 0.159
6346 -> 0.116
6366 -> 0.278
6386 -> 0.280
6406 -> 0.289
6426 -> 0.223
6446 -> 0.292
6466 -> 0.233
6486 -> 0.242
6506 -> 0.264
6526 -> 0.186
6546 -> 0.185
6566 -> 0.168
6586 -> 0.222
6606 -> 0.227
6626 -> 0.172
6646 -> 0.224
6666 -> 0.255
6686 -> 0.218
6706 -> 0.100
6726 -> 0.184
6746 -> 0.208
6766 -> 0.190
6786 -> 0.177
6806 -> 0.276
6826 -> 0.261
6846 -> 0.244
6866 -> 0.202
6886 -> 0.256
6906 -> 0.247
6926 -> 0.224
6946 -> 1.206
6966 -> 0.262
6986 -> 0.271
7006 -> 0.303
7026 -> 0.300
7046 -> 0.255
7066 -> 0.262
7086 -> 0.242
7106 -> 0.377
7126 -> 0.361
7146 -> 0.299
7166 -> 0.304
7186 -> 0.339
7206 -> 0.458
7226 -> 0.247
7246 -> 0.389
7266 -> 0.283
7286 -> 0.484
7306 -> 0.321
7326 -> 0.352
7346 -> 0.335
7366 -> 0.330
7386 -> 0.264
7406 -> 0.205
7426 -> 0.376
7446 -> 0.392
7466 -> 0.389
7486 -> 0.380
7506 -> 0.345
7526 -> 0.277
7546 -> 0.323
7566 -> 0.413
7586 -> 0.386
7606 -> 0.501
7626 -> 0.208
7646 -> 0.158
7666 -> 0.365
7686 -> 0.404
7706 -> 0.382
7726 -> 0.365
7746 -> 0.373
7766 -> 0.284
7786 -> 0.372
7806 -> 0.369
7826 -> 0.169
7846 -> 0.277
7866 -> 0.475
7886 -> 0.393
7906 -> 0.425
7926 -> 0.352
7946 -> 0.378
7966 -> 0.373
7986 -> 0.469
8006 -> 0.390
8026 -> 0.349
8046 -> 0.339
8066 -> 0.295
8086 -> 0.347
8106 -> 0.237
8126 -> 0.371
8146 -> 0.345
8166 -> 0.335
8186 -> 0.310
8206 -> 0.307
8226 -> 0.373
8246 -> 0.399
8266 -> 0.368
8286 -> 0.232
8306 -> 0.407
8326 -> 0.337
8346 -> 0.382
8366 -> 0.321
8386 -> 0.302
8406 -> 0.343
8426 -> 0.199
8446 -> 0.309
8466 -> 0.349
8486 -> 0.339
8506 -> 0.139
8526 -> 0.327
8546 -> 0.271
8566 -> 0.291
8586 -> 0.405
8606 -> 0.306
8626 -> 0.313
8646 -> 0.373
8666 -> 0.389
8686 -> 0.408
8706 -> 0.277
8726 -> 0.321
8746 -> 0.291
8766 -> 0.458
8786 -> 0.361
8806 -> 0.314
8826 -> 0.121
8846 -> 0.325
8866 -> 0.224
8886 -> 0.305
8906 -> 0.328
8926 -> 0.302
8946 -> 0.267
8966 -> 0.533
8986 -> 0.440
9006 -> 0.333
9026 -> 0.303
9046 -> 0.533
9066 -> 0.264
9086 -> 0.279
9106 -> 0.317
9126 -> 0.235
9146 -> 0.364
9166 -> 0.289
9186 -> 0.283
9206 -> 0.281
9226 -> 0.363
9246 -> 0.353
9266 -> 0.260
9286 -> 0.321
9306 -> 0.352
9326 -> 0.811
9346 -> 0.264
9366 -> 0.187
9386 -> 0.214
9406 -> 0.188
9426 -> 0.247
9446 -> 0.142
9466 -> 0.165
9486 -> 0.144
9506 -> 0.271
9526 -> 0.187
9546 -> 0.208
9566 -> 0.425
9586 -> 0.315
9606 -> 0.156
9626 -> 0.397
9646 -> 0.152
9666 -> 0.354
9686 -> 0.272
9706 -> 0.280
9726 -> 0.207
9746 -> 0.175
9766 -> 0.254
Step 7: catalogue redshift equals 0.862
